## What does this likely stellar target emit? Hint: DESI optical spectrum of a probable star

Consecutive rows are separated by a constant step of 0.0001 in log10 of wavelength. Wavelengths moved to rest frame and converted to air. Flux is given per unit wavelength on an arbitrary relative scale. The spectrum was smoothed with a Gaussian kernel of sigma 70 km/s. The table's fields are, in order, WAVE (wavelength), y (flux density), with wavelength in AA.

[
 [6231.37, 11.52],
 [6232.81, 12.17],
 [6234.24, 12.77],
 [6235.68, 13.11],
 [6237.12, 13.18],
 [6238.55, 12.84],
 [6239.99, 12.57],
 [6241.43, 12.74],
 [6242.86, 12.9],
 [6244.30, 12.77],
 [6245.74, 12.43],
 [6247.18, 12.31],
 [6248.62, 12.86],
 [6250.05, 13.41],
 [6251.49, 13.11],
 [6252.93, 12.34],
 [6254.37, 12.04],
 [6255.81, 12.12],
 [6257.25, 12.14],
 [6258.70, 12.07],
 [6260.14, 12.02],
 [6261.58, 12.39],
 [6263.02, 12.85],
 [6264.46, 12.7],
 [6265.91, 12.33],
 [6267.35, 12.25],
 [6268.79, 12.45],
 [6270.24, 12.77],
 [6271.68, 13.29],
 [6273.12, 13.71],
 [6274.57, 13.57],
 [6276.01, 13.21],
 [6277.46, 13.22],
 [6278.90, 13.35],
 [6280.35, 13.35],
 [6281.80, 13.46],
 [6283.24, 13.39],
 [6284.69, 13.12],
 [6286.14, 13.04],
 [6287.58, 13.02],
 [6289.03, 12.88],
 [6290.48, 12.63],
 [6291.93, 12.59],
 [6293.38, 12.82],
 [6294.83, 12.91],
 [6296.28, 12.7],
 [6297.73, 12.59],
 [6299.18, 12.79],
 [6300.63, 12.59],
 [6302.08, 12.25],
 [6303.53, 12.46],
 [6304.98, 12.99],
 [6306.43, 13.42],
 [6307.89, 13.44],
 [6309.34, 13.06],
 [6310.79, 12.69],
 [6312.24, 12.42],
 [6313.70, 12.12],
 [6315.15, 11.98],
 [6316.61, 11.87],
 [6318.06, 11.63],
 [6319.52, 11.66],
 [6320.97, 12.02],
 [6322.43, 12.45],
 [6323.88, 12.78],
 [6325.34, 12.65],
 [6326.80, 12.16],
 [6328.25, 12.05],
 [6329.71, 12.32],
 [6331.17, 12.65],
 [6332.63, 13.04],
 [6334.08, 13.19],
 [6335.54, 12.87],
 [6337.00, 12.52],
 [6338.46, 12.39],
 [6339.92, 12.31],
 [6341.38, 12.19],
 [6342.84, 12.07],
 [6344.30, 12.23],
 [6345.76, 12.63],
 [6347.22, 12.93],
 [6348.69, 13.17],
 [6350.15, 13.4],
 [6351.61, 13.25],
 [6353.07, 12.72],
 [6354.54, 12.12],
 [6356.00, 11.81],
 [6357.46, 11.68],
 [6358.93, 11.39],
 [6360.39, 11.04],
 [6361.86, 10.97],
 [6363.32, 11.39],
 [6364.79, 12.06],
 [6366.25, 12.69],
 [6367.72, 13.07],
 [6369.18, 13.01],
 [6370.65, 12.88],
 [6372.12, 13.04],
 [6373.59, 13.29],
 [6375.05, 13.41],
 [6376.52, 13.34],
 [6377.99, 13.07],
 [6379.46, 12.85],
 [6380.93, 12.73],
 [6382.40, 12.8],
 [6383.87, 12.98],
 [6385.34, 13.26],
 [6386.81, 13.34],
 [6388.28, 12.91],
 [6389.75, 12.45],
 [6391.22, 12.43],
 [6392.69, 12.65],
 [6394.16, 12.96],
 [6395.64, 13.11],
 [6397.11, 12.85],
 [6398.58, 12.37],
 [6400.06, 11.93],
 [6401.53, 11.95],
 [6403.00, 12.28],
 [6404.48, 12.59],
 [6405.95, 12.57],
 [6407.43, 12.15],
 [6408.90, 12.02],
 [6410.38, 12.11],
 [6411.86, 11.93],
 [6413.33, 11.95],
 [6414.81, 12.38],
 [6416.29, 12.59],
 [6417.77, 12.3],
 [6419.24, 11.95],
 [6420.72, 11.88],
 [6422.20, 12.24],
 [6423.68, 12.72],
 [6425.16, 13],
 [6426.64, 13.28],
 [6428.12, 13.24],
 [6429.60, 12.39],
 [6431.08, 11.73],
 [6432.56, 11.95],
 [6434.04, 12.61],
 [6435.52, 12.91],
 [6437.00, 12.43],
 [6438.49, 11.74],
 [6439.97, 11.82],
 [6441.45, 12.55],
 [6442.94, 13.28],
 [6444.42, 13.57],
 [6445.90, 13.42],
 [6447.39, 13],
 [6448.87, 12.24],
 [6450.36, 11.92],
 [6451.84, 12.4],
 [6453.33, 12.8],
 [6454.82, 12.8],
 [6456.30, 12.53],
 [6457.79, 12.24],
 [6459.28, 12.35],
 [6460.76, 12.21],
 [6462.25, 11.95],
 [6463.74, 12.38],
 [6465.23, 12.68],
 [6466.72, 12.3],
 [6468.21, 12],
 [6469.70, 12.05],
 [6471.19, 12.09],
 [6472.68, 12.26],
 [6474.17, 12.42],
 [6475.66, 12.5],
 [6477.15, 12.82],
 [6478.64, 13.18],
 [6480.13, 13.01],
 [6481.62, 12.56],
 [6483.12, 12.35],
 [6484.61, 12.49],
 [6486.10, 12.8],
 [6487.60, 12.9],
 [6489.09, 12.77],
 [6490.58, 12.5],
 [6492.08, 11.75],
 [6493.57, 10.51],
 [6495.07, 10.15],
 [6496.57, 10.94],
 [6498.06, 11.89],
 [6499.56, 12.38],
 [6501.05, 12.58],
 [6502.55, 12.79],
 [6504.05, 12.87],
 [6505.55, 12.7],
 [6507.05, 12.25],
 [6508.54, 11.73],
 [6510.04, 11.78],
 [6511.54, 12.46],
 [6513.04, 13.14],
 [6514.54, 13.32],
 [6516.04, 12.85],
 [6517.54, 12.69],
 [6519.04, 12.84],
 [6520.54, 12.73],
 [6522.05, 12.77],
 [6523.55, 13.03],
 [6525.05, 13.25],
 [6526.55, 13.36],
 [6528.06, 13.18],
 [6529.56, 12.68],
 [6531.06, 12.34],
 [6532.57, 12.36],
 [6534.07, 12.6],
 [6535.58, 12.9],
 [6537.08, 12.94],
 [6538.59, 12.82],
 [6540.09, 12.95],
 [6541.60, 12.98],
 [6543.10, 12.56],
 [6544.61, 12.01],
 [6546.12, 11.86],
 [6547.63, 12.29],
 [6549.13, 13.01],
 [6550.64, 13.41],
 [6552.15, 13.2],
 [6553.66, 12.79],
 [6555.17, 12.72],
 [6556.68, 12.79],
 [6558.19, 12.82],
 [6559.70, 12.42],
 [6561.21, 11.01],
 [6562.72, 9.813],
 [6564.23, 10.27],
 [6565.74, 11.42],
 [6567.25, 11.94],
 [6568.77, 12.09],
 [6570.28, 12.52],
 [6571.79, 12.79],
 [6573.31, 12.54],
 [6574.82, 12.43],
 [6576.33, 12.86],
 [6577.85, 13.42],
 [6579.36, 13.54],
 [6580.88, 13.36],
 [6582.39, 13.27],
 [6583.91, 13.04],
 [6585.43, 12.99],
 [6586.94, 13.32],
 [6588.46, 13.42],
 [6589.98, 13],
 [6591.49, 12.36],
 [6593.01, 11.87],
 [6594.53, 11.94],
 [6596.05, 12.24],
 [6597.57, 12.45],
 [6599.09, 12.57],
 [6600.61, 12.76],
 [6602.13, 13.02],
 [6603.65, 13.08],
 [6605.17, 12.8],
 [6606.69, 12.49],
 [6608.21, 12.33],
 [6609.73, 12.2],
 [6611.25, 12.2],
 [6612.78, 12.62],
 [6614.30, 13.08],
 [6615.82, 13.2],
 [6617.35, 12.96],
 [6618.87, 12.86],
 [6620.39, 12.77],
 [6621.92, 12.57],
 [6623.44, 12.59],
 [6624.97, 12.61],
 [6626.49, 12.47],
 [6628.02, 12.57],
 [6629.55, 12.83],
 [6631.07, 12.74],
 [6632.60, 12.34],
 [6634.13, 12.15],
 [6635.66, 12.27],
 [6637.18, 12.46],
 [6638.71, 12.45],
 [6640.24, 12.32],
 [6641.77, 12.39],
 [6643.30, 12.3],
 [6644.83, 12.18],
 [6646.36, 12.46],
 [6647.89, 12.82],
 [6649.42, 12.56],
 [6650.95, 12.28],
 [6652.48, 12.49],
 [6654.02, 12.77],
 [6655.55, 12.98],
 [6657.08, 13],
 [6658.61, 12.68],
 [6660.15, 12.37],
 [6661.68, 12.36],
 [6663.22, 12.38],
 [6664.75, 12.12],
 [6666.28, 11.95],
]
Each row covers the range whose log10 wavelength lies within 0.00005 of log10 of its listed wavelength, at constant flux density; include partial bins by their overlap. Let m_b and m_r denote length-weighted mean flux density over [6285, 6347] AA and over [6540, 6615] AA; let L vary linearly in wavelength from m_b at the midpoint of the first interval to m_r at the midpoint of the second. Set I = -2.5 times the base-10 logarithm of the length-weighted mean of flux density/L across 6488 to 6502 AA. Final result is 0.07 mag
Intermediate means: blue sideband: 12.6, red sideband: 12.5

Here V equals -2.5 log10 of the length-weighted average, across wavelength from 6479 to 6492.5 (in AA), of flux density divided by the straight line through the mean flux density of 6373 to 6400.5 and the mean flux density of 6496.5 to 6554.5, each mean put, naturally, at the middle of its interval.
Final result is 0.01 mag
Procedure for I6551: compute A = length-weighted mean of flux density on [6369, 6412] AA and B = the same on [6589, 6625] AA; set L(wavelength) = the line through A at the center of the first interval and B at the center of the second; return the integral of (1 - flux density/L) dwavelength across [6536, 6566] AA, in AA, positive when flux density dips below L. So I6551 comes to 0.7 AA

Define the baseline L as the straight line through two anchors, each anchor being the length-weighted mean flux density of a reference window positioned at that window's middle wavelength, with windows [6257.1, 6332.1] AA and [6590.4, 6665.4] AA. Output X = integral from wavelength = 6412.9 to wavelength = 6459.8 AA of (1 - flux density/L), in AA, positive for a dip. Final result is 0.4 AA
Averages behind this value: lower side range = 12.7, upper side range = 12.5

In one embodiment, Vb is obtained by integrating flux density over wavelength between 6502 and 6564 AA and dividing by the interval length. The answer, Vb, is 12.6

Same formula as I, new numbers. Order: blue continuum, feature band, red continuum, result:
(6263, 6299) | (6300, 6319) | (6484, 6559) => 0.034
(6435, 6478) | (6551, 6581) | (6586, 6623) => 0.026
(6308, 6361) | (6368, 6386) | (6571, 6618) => -0.051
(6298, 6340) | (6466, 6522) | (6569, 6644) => 0.022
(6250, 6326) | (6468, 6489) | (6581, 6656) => 0.009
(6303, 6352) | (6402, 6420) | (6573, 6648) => 0.031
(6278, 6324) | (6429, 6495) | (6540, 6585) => 0.013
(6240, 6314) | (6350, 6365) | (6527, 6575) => 0.066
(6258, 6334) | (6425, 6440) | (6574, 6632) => 0.022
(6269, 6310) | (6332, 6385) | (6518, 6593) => 0.029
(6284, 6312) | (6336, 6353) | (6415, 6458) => 0.007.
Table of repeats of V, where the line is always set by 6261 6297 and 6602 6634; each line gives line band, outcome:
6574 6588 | -0.04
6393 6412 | 0.04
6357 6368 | 0.10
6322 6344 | 0.03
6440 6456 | 0.01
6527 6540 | 0.00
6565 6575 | 0.04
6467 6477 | 0.05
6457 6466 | 0.04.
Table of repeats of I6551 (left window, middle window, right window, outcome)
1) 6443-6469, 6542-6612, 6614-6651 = 0.3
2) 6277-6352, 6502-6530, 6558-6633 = -0.4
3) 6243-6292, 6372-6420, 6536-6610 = 0.3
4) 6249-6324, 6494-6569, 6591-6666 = 1.0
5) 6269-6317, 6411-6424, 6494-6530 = 0.5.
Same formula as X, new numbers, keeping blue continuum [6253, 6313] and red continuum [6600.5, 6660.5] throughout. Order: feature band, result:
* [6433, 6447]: 0.02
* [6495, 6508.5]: 0.57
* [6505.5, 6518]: 0.13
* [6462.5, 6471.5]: 0.32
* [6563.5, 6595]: 0.08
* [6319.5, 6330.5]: 0.41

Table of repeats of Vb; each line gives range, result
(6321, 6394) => 12.6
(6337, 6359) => 12.5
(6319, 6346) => 12.4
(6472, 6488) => 12.7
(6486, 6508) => 12.1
